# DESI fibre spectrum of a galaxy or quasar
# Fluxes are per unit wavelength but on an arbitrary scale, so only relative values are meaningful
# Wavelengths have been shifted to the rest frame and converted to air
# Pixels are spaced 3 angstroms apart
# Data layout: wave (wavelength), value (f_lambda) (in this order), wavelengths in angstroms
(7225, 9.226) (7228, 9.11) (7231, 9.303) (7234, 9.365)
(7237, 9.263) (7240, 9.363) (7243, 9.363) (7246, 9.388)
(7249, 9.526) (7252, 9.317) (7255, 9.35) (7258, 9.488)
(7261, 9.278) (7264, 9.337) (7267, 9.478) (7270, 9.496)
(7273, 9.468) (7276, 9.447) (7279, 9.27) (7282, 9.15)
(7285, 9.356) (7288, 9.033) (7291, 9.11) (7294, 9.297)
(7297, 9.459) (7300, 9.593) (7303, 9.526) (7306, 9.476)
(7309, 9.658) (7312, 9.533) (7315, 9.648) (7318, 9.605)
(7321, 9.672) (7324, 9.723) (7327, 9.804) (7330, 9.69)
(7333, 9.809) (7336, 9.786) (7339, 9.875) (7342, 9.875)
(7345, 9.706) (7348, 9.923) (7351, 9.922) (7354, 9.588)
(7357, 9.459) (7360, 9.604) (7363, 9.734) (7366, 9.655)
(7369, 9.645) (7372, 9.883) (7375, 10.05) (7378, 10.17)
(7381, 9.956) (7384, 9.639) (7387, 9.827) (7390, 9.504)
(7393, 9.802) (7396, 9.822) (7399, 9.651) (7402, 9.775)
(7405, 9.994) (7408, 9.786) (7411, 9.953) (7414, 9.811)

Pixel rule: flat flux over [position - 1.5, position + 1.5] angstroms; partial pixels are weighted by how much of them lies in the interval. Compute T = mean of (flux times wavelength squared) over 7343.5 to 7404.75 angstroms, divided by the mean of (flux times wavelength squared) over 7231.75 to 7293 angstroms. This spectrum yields 1.08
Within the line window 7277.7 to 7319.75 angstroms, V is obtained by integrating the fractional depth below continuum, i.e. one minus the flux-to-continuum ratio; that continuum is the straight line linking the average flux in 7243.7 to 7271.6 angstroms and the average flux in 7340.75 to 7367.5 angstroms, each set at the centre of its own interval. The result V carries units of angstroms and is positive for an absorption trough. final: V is 0.6 angstroms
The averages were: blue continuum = 9.41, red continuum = 9.72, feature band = 9.41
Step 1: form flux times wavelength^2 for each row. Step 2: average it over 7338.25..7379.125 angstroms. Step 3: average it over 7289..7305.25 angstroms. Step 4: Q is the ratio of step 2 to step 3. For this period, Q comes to 1.06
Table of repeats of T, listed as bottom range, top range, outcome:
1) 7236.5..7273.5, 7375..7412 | 1.09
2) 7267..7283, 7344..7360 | 1.06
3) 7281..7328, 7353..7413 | 1.05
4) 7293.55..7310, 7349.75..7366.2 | 1.03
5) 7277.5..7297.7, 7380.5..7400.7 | 1.08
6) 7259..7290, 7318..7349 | 1.06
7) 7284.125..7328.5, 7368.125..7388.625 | 1.06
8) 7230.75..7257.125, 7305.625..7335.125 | 1.05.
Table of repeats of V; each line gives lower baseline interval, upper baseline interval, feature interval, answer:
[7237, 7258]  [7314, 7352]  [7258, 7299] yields 0.83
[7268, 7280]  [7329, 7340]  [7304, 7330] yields 0.12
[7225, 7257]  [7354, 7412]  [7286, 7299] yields 0.34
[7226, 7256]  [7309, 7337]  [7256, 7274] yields 0.03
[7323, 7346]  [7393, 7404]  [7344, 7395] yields 0.03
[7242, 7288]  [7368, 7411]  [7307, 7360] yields -0.52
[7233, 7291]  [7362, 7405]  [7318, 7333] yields -0.21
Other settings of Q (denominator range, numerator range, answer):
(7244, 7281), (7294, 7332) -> 1.04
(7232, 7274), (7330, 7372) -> 1.07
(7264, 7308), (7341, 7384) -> 1.07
